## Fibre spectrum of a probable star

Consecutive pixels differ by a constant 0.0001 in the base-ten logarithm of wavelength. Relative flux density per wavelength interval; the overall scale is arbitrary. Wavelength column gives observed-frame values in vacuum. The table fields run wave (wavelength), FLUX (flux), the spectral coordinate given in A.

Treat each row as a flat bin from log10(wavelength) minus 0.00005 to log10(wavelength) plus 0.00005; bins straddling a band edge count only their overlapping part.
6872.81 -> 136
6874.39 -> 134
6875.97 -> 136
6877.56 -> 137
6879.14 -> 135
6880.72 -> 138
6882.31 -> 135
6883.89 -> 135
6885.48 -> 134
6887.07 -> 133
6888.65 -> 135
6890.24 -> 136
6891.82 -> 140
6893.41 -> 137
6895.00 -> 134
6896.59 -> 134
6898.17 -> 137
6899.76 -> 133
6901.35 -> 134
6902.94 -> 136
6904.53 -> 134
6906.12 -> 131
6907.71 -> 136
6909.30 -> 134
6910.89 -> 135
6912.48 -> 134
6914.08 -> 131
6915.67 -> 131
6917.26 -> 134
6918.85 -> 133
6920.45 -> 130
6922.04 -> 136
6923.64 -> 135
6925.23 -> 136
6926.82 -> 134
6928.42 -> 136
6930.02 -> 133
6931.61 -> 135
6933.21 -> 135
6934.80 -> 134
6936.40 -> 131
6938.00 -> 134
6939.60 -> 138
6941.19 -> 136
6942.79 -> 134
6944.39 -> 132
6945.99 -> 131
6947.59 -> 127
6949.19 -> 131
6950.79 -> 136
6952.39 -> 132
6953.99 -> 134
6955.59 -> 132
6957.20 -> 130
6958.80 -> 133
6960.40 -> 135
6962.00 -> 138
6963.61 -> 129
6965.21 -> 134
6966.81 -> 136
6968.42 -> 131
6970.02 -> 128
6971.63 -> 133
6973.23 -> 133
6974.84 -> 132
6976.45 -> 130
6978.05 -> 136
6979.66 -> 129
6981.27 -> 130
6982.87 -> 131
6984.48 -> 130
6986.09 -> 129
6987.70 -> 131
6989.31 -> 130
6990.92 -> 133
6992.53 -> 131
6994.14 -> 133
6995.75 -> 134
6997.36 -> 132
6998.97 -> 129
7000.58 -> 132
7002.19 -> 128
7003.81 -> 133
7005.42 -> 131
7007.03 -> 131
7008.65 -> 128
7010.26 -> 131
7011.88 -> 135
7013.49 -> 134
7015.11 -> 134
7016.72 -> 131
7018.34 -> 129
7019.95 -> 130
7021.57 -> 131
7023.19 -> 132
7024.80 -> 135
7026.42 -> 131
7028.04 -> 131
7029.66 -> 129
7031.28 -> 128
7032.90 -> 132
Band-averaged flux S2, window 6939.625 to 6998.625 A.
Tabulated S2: 132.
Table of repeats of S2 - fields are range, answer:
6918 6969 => 133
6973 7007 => 131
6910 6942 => 134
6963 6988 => 131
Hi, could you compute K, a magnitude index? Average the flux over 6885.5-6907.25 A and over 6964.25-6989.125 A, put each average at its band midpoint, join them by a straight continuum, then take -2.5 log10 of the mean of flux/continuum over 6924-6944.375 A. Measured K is -0.01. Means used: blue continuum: 135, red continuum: 131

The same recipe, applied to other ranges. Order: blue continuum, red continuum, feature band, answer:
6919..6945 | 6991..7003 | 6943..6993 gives 0.007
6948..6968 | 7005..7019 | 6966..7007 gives 0.007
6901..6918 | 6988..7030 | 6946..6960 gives 0.006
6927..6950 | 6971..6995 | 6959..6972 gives -0.007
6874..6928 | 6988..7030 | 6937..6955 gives 0.001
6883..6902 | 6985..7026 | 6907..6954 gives 0.003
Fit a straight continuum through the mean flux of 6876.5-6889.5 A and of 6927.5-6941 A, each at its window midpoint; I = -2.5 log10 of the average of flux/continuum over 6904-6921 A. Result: 0.01 mag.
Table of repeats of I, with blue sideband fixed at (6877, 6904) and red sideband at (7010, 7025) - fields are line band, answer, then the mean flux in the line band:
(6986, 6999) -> 0.01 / 132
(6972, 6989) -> 0.02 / 131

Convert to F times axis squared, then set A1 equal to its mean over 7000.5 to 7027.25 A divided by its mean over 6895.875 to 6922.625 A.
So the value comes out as 1.01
